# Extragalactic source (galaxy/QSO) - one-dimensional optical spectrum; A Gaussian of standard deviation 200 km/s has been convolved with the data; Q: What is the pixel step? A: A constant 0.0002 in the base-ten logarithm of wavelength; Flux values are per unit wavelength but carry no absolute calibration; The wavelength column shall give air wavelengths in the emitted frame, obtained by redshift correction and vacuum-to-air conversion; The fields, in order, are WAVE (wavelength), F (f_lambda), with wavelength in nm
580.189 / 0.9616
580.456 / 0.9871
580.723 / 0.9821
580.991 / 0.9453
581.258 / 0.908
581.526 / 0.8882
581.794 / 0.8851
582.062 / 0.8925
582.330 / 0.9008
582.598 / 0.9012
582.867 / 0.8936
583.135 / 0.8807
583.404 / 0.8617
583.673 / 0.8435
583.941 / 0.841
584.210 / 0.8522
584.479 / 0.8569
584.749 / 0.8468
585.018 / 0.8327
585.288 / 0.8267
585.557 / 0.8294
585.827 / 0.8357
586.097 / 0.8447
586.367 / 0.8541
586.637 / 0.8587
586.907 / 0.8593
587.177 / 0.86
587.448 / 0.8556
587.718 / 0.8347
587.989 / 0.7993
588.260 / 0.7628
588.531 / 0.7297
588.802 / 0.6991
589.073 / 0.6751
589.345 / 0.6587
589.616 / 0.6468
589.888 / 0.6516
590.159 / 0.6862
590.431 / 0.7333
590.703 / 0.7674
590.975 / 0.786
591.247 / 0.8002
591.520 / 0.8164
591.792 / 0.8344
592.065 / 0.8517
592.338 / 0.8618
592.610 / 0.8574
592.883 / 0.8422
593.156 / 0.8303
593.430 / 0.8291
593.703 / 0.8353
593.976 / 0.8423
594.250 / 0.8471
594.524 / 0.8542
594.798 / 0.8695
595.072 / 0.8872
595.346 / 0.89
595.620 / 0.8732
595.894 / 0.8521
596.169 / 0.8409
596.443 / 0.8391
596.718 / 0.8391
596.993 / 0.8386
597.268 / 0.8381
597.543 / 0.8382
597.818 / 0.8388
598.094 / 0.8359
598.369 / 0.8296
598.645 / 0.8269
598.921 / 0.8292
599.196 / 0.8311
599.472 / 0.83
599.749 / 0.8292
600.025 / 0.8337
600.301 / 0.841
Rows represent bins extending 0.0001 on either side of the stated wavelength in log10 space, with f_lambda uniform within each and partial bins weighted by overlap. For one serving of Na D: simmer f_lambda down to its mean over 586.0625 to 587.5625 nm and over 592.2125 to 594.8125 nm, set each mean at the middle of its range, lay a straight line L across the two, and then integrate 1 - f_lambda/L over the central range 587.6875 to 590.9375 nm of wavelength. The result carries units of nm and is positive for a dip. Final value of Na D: 0.51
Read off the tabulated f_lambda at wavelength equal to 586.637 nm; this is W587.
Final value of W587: 0.8587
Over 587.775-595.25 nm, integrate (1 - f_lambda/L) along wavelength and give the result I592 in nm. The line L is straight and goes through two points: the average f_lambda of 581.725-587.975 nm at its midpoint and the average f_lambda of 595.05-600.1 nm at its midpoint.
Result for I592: 0.53 nm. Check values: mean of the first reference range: 0.857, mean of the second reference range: 0.842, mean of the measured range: 0.788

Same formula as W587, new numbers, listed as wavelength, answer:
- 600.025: 0.8337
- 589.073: 0.6751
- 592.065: 0.8517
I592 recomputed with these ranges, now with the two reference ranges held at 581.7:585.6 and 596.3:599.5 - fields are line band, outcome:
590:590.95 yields 0.130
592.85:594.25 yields 0.012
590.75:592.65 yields 0.049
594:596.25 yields -0.062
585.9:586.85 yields 0.007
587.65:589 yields 0.153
